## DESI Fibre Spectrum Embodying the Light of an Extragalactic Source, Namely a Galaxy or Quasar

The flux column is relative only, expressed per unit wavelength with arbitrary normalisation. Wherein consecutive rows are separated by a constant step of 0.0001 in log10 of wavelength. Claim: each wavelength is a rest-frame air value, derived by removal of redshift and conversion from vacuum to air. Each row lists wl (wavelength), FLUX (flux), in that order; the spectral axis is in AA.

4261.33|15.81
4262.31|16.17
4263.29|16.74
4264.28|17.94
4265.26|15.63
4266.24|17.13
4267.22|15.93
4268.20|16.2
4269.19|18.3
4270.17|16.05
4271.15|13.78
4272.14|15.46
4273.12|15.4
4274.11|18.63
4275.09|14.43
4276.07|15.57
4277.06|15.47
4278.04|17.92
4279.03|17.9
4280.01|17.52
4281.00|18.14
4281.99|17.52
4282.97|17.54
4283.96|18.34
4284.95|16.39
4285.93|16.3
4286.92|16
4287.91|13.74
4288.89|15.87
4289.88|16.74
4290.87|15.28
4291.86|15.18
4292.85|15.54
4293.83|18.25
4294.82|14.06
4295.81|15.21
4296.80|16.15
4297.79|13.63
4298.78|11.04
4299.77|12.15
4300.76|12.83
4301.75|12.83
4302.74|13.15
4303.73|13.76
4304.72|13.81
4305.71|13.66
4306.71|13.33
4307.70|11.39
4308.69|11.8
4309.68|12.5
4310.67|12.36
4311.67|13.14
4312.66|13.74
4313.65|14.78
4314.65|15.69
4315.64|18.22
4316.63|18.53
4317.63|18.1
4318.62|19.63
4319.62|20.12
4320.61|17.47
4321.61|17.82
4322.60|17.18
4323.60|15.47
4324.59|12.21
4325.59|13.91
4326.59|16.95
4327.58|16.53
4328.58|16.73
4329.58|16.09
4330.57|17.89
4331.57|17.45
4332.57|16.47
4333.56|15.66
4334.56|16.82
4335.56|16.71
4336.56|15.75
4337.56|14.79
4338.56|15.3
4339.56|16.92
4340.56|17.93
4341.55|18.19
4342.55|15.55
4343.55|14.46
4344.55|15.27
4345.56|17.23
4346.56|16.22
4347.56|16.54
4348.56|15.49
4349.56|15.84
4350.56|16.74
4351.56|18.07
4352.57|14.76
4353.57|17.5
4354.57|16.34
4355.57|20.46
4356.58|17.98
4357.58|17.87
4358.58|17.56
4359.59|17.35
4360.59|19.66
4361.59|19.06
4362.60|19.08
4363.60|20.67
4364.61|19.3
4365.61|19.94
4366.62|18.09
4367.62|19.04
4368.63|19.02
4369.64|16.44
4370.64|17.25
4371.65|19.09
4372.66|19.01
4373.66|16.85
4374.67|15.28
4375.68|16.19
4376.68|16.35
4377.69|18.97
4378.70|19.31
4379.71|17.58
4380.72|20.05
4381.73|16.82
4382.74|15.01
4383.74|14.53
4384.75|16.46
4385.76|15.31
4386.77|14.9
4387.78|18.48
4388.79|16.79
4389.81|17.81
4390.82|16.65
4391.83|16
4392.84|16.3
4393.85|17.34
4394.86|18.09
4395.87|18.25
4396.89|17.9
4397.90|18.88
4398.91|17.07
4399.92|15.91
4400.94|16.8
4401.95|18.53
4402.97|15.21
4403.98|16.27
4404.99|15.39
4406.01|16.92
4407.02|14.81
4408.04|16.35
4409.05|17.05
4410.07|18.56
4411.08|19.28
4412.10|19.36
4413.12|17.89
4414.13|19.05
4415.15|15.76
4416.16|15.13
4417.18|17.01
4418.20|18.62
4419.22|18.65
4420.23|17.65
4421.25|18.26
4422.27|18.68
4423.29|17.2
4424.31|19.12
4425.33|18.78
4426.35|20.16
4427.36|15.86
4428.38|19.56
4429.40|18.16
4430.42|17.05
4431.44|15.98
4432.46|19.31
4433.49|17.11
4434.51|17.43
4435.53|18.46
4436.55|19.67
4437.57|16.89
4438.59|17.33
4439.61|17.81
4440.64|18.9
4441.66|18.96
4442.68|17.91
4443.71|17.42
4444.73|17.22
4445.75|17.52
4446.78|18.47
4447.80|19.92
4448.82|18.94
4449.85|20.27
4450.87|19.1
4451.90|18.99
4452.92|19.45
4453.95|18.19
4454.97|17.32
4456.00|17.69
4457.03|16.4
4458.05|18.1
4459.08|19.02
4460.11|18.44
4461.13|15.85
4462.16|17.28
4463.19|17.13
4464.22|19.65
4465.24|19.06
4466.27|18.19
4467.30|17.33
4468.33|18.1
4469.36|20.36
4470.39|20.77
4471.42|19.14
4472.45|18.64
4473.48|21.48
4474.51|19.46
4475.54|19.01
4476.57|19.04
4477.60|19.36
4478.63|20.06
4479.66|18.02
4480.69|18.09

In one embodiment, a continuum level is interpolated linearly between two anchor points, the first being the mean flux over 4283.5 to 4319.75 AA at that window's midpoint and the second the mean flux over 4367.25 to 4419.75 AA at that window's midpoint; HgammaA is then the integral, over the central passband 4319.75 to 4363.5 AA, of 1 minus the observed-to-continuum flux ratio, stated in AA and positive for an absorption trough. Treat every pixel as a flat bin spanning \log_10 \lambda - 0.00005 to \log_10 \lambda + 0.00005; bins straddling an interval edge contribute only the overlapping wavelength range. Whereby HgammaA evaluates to -2.4 AA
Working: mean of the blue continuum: 14.9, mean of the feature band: 16.8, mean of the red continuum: 17.2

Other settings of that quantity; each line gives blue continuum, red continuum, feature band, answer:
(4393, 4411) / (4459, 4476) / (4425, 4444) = -0.15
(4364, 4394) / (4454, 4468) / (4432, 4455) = -0.87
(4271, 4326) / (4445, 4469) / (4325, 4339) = -0.16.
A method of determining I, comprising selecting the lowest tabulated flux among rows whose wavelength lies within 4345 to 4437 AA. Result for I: 14.53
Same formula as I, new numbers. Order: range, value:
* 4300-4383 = 11.39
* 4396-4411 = 14.81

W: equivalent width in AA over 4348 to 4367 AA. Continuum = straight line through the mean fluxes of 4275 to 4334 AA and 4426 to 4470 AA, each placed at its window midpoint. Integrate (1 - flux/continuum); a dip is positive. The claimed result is -1.7 AA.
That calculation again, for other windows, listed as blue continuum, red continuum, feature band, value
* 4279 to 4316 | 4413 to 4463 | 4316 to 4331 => -1.52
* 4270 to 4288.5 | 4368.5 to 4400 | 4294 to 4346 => 4.22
